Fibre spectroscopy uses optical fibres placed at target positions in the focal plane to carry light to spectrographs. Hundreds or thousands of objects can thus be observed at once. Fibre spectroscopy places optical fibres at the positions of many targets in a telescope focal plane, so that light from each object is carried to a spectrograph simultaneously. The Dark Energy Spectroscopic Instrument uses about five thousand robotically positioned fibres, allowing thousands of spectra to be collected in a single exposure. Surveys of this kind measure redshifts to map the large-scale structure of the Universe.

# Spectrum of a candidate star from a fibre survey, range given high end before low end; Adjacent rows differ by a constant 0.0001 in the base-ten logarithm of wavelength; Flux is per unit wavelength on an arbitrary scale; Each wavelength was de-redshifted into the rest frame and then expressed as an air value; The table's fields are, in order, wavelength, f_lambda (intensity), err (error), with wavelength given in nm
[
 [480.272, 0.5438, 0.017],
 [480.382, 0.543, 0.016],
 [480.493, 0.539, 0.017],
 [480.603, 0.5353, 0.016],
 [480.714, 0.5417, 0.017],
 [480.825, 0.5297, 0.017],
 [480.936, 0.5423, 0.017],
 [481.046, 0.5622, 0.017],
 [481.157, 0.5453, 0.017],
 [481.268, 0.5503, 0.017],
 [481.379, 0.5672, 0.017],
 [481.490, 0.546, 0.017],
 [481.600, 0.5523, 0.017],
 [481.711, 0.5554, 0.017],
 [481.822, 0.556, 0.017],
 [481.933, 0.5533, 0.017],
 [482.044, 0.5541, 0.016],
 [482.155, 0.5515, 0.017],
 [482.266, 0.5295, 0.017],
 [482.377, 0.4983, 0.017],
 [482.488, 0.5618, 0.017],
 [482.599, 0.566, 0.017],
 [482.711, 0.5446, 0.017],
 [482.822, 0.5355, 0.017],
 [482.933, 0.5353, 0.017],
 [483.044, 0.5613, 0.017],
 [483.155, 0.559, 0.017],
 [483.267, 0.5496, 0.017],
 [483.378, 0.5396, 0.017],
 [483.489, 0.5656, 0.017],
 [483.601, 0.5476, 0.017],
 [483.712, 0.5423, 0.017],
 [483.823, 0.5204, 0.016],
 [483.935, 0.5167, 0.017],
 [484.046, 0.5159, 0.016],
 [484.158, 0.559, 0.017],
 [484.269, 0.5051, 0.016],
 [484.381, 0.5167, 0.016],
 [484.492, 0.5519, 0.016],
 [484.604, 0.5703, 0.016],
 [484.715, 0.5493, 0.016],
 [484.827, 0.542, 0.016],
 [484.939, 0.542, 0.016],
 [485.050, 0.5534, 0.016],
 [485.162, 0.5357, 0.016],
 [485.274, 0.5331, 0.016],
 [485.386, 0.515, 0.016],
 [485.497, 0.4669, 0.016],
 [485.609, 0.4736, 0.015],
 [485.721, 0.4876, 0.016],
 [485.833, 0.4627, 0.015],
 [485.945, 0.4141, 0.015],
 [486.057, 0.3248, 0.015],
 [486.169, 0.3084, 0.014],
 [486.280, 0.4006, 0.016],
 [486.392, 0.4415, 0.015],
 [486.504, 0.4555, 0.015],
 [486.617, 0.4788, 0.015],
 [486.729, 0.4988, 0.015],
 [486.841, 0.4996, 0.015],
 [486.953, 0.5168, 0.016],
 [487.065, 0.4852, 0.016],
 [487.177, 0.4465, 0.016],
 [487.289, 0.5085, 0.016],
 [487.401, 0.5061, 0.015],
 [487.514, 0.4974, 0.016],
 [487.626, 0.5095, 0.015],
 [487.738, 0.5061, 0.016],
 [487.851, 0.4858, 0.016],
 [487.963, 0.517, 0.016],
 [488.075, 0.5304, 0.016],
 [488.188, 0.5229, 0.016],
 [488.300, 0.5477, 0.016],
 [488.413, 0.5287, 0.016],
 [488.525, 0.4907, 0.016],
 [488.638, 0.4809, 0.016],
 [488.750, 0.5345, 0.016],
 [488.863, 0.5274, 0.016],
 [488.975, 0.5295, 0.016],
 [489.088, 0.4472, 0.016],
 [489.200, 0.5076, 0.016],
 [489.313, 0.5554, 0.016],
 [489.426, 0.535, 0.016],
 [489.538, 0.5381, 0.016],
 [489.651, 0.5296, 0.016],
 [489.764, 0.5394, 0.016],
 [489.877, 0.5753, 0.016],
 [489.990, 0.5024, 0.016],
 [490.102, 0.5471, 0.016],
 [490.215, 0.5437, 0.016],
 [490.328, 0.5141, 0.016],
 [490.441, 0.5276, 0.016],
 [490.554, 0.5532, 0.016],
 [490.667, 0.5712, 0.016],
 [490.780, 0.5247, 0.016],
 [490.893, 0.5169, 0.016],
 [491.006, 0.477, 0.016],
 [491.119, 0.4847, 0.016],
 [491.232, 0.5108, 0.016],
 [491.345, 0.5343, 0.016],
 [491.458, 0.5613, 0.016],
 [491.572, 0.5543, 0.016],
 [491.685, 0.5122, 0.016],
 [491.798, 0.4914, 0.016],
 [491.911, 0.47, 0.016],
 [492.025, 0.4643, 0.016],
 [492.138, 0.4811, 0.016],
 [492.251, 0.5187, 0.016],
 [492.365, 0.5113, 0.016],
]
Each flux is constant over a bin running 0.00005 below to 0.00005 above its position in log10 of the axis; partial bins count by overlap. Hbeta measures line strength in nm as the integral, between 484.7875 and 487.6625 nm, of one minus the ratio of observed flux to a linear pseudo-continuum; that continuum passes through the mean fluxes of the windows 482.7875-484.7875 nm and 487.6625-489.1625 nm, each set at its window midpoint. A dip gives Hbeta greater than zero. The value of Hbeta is 0.27 nm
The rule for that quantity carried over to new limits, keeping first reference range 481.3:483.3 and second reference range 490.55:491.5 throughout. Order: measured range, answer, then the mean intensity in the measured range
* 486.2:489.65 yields 0.21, 0.5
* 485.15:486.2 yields 0.17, 0.452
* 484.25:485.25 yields 0.00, 0.542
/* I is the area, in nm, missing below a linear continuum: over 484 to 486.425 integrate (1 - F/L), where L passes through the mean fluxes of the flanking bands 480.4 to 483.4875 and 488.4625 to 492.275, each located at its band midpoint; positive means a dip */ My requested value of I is 0.21 nm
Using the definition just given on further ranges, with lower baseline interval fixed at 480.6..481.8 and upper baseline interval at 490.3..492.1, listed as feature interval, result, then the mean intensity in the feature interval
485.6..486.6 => 0.21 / 0.418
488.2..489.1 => 0.02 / 0.515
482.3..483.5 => -0.01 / 0.546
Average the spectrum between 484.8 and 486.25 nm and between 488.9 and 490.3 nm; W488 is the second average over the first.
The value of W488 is 1.1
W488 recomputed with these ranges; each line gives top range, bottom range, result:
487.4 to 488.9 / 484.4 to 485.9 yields 0.98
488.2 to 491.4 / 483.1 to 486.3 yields 1.03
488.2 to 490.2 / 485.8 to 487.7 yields 1.15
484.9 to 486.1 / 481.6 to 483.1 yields 0.88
